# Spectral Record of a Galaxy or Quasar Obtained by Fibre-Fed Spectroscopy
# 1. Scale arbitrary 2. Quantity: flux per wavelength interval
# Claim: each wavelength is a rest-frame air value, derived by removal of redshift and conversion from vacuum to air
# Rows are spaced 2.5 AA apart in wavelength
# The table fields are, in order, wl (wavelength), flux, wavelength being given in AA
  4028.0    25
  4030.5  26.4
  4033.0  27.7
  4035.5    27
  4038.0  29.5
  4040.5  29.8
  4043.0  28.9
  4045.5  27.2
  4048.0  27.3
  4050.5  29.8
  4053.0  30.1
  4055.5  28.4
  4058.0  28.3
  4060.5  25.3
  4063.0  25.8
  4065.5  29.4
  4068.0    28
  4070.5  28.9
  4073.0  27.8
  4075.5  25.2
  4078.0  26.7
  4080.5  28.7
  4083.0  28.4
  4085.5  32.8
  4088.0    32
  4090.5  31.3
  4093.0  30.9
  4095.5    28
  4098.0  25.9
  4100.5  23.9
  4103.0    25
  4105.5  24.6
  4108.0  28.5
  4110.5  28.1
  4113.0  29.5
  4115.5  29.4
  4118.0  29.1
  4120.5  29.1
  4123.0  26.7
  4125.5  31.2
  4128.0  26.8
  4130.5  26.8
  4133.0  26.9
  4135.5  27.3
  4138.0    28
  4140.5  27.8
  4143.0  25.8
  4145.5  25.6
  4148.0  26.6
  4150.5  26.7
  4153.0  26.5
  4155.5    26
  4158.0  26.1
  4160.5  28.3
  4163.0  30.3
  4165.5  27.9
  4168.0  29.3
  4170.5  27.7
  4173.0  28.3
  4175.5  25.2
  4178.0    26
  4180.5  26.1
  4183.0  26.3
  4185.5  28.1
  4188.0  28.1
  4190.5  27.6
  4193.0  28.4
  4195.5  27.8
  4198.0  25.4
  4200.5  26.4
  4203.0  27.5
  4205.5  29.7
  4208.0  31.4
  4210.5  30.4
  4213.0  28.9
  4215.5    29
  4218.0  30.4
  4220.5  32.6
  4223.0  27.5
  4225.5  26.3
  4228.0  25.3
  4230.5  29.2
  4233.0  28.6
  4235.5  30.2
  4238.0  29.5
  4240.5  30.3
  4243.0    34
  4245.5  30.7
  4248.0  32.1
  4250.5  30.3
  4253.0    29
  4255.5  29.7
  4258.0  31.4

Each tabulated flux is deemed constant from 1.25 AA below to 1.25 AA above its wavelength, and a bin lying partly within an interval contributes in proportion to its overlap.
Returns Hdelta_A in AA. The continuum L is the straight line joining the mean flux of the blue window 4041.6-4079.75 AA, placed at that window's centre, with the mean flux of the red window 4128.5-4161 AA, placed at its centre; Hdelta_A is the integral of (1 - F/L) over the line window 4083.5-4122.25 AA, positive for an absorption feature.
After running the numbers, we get -1.7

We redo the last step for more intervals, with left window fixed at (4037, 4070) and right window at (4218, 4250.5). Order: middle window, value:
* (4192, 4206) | 1.0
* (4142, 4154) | 1.2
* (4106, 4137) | 0.7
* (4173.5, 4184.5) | 1.2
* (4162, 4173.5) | 0.2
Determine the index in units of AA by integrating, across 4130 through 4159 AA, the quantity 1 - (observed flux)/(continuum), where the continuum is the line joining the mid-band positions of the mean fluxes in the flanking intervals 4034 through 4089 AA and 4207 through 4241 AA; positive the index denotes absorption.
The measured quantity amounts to 2.2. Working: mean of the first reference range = 28.4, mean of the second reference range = 29.2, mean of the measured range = 26.7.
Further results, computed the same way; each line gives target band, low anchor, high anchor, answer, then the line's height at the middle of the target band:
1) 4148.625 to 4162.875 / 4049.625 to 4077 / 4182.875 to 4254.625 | 0.8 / 28.6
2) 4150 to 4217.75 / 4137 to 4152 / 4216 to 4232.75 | -0.4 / 27.6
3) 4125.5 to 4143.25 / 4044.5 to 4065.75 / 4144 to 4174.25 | 0.1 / 27.5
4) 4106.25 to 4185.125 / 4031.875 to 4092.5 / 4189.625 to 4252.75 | 3.7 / 28.9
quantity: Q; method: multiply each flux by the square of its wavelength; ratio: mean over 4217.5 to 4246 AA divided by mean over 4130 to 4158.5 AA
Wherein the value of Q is 1.15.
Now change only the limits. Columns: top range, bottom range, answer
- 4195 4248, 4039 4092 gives 1.10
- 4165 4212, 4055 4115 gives 1.04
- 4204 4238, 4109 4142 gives 1.08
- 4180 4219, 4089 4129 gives 1.05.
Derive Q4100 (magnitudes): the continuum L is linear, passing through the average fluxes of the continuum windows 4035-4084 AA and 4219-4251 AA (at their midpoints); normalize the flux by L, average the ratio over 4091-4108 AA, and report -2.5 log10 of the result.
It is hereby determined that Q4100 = 0.07 mag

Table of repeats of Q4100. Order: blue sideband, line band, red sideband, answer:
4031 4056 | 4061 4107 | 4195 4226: 0.025 mag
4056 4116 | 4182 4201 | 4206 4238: 0.062 mag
